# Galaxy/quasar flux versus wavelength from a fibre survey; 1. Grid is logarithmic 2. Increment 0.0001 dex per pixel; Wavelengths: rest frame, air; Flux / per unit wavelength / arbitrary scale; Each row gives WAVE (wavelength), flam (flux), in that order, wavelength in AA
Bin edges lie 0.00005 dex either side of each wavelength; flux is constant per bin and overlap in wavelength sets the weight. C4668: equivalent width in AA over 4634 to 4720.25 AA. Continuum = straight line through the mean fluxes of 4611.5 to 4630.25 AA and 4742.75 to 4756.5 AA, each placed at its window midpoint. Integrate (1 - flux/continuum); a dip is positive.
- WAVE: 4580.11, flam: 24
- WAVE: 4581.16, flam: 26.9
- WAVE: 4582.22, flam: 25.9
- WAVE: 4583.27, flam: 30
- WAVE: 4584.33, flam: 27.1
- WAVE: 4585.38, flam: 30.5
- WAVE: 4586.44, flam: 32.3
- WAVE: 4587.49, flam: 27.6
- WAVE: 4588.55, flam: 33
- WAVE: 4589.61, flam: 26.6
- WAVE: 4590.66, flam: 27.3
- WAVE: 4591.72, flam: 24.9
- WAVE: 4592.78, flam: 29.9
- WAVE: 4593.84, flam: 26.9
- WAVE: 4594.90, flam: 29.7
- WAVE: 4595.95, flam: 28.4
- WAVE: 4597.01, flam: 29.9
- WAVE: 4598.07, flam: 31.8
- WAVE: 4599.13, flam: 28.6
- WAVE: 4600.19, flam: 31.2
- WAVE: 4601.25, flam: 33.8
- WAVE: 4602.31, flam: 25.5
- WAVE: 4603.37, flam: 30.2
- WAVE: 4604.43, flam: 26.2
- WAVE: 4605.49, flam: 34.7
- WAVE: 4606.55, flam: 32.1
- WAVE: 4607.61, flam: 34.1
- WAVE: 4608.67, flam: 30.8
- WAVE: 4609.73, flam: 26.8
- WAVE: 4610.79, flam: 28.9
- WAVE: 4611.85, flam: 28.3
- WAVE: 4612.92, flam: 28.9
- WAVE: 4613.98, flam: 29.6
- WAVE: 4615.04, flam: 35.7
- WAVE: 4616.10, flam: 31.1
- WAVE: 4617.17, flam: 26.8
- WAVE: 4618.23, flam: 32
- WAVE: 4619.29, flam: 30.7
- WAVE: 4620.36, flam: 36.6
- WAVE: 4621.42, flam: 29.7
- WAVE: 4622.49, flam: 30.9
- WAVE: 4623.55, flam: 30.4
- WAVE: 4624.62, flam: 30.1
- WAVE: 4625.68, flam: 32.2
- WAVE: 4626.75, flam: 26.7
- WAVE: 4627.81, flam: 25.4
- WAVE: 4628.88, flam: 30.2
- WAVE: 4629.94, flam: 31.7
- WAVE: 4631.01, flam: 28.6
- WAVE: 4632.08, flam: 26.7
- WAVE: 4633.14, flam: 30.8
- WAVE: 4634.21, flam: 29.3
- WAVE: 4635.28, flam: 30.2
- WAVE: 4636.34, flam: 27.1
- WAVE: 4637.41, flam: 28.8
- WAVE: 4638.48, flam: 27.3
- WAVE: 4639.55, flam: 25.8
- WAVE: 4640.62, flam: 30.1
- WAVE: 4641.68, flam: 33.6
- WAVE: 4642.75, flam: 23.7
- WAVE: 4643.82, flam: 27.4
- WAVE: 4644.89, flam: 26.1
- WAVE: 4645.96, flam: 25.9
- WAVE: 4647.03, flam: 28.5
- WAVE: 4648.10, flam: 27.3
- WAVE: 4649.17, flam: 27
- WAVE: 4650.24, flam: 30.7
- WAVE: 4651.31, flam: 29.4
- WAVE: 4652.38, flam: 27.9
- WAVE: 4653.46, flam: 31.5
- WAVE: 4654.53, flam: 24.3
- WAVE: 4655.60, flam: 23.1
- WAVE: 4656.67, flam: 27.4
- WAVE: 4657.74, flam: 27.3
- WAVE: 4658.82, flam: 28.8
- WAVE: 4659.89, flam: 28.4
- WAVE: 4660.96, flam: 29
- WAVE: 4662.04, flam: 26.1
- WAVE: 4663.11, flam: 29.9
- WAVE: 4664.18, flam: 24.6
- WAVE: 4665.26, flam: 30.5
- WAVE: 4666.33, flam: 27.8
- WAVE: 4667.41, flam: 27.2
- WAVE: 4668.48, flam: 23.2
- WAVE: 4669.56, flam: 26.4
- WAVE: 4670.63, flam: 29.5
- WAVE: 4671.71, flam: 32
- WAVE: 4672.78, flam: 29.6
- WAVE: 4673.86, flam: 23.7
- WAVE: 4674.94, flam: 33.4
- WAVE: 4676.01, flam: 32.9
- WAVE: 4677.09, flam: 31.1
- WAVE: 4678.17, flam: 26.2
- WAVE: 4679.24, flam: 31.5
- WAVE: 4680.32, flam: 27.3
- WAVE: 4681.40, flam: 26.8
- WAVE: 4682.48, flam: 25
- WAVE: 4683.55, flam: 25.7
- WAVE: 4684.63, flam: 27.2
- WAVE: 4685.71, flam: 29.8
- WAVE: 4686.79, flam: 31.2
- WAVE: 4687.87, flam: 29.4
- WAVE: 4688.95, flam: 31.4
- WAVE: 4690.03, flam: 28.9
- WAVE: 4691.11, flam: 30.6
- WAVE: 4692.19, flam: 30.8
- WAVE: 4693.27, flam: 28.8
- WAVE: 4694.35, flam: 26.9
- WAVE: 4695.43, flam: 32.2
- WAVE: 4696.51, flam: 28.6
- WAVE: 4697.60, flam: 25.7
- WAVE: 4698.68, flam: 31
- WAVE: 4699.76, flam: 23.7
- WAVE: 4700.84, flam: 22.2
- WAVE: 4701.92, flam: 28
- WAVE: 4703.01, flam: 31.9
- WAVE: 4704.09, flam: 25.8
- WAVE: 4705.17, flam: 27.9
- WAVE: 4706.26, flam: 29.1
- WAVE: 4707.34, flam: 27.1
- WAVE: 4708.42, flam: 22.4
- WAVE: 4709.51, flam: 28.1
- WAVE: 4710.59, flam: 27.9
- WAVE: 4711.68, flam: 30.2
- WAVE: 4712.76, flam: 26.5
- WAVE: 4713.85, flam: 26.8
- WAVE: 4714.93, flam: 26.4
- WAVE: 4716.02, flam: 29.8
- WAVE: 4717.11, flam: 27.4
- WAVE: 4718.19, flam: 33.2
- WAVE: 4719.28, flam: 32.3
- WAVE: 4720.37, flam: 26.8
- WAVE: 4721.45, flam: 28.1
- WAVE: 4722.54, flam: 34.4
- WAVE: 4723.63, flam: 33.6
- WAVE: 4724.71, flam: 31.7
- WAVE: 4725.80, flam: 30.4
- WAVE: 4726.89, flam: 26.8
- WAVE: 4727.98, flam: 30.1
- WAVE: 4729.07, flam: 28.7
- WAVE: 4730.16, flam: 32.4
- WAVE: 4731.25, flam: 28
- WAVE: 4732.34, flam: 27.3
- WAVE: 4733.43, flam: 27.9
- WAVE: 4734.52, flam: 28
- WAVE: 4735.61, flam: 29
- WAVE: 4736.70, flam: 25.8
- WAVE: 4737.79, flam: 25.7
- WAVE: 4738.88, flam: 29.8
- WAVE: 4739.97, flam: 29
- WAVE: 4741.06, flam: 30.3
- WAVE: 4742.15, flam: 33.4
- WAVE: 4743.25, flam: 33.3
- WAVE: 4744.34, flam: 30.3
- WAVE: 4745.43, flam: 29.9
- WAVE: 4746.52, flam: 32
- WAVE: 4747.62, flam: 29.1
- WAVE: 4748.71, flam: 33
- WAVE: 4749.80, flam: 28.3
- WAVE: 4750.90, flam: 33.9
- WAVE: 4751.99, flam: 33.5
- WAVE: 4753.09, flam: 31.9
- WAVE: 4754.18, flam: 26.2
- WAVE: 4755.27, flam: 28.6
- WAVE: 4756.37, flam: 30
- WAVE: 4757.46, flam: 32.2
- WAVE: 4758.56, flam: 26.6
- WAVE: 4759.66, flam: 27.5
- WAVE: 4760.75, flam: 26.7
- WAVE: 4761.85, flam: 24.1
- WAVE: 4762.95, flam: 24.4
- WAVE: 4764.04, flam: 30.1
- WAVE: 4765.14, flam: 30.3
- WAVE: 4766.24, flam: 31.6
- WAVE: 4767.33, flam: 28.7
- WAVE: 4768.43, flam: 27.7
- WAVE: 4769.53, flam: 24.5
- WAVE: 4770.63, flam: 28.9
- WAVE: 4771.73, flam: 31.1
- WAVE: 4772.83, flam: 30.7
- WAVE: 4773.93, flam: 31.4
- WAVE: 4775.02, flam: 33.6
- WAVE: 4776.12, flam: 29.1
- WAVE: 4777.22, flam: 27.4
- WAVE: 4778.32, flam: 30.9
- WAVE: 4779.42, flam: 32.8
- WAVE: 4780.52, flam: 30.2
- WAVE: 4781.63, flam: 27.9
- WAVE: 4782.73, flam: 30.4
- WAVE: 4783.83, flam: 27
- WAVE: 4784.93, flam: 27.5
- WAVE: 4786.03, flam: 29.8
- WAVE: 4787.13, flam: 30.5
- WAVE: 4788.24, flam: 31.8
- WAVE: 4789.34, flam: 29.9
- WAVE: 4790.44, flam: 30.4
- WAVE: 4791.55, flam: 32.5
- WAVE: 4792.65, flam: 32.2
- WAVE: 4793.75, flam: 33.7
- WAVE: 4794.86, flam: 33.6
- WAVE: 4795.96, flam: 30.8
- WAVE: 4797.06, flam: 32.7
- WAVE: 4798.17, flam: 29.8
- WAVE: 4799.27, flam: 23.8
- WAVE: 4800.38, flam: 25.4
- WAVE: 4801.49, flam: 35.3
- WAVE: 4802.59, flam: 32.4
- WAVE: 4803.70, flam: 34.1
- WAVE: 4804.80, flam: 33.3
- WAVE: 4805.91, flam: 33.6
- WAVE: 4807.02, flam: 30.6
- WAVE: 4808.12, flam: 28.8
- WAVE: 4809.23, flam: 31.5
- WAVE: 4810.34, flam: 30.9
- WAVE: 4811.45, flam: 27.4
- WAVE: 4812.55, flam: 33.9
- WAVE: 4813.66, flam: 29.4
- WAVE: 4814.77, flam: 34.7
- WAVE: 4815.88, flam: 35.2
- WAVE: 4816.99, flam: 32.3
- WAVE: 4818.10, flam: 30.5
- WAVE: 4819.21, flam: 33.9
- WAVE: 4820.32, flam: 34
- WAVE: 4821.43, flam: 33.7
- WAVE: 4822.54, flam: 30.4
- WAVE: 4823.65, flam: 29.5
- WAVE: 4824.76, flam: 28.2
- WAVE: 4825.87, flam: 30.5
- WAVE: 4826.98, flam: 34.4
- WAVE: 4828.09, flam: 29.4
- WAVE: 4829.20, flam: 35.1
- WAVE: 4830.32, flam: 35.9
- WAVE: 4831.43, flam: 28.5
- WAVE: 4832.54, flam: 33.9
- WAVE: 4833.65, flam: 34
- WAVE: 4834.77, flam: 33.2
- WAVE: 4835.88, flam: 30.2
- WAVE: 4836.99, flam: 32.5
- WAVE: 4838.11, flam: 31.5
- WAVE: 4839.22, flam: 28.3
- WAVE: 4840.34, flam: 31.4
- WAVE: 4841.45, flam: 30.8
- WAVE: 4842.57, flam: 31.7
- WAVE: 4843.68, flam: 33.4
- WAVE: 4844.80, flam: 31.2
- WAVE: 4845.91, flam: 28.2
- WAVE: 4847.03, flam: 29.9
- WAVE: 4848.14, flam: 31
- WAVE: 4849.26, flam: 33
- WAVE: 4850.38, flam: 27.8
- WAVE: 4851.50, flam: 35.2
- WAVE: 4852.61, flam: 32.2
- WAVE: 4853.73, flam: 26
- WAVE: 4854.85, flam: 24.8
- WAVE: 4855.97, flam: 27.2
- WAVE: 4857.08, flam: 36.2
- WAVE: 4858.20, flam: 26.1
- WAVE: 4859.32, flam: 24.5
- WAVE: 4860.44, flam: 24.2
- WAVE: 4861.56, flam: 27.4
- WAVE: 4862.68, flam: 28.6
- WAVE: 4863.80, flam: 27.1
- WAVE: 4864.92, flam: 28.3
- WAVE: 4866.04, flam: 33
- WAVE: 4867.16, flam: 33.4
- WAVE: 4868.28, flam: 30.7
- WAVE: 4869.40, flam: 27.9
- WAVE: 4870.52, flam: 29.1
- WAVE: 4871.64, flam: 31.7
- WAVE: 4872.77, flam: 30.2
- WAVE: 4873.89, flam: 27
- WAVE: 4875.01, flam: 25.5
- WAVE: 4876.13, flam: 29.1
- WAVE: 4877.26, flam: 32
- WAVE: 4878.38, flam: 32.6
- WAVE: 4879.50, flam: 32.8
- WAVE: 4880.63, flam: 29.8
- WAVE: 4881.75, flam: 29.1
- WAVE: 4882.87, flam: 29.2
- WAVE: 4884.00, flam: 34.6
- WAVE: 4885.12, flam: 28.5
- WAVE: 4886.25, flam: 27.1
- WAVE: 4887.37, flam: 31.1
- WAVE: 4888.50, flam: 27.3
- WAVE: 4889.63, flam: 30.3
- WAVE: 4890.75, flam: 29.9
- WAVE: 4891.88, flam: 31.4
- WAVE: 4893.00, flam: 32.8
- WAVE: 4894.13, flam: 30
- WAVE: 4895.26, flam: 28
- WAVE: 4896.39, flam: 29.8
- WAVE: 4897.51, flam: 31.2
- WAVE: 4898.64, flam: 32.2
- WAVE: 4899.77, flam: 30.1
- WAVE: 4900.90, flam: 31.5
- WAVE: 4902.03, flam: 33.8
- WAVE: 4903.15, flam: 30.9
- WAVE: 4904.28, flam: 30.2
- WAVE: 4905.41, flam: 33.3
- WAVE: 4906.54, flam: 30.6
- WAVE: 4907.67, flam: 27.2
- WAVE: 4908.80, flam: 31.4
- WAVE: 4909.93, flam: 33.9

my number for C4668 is 6.7 AA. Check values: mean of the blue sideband 30.4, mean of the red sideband 30.8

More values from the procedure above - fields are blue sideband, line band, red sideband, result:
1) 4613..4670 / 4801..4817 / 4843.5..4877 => -1.68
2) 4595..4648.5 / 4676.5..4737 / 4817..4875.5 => 2.58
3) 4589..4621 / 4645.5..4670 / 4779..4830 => 2.25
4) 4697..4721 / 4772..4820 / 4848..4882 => -3.91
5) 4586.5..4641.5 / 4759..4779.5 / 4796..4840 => 1.45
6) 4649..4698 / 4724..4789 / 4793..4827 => 1.72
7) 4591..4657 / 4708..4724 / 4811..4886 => 0.46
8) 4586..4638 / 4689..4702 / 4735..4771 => 0.55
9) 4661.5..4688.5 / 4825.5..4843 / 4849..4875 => -1.82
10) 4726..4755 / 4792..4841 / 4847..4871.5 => -3.72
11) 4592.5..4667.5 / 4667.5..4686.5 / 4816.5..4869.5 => 0.72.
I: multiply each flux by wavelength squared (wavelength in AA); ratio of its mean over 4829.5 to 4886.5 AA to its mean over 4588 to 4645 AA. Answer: 1.13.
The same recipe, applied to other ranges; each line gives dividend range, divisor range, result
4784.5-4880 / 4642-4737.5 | 1.15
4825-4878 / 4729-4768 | 1.08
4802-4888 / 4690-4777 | 1.11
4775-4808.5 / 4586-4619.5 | 1.11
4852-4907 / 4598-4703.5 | 1.14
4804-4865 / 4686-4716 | 1.16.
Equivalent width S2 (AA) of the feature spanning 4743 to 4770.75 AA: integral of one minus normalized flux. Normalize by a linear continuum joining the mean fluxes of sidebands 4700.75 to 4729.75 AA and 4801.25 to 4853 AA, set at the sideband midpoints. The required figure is 0.5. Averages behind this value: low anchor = 28.8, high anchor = 31.8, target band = 29.3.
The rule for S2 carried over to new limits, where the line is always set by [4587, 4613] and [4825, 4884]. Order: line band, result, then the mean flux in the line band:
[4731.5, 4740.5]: 0.6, 27.8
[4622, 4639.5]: 0.3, 29.1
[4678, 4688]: 0.6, 28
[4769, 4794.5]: -0.1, 30.2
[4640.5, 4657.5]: 1.1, 27.7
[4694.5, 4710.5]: 1.3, 27.4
